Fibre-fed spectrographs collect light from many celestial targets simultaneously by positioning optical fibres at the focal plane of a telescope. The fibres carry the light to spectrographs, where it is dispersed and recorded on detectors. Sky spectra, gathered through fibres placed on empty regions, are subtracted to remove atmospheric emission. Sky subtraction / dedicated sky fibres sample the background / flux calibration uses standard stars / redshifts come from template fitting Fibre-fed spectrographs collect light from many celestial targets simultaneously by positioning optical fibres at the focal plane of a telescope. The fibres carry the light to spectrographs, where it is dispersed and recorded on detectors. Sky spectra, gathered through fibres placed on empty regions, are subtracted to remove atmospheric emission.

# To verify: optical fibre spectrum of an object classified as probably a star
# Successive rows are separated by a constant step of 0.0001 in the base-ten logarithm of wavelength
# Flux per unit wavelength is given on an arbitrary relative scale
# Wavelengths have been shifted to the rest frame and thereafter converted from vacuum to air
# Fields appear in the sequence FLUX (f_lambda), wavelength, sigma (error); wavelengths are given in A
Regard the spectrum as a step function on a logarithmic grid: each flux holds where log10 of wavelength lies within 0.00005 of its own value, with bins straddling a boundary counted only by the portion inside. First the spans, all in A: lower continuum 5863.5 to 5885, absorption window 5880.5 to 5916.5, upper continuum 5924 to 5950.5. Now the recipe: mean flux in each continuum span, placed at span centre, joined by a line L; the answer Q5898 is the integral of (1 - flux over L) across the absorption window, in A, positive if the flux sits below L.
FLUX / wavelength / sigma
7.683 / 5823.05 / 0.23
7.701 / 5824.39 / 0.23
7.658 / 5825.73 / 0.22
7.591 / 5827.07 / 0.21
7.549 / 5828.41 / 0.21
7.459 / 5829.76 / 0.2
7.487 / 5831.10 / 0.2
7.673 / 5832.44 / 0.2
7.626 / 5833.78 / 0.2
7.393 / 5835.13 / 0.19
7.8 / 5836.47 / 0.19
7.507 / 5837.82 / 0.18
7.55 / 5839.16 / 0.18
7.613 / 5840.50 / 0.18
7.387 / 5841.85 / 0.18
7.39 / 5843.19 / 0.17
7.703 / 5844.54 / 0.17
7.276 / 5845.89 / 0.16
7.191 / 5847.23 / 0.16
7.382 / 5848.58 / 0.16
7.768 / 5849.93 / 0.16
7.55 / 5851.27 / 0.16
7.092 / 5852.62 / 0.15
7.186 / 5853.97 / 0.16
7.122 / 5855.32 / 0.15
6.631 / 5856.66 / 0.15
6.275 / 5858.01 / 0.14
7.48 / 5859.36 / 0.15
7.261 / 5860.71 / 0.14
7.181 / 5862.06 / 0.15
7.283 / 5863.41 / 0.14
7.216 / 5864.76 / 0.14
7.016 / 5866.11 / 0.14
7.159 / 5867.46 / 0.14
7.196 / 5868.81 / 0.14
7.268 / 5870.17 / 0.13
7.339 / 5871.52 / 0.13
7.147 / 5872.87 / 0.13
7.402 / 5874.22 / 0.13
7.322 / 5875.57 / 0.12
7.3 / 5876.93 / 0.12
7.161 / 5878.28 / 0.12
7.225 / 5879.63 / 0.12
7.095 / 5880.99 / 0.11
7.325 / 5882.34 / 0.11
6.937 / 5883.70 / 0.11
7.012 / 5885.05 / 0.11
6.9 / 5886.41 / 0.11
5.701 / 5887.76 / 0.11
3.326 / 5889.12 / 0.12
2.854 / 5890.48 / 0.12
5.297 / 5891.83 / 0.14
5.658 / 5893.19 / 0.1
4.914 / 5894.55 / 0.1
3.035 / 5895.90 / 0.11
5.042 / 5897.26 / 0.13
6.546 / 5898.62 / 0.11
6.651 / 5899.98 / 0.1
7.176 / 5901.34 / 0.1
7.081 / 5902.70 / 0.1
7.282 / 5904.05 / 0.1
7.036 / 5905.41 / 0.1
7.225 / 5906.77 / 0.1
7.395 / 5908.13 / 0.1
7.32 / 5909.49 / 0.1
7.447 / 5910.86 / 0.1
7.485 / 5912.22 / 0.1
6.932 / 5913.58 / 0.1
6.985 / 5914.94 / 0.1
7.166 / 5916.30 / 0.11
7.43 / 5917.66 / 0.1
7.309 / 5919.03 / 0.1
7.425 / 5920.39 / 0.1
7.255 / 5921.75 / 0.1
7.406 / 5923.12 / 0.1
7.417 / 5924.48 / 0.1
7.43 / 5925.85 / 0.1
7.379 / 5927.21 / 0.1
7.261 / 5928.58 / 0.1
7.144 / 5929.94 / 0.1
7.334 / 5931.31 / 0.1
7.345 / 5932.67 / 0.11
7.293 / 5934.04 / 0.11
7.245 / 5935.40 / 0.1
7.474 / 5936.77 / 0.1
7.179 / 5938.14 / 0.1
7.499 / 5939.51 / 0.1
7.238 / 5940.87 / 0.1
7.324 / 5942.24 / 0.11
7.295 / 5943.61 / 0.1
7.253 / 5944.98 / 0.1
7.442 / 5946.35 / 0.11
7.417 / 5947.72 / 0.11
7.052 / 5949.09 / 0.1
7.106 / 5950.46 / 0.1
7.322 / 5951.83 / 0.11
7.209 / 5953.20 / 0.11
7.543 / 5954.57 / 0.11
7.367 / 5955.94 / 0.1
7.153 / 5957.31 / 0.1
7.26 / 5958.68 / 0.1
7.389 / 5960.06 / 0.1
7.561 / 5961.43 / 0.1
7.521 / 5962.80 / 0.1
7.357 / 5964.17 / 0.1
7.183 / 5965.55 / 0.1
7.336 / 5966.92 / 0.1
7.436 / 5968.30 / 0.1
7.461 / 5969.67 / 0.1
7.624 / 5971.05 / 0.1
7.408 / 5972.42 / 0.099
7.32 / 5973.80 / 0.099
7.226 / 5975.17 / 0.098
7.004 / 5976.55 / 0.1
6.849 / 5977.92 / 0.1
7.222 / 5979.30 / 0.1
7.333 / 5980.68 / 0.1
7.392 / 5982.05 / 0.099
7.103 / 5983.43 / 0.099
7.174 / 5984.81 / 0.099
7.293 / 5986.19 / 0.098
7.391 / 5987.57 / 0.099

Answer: 4.6 A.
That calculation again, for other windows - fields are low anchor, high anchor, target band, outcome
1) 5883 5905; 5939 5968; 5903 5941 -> -4.9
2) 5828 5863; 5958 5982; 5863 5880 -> 0.3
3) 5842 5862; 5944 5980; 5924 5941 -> -0.1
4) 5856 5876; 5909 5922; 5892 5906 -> 2.4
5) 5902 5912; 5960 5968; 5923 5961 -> 0.2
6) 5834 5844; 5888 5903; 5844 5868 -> -1.4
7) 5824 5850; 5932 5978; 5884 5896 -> 3.7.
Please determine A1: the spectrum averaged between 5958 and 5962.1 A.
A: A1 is 7.39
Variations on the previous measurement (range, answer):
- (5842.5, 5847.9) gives 7.39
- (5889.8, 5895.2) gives 4.68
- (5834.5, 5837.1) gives 7.61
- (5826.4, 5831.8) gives 7.52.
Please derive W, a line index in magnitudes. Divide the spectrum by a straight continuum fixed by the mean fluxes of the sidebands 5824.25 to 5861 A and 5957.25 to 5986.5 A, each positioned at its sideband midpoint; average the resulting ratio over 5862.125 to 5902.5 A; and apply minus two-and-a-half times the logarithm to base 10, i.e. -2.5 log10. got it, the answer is 0.15 mag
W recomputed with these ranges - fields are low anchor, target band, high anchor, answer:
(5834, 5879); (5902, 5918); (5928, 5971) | 0.01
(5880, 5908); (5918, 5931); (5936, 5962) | -0.09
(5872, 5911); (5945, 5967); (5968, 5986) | -0.04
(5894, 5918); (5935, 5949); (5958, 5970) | -0.03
